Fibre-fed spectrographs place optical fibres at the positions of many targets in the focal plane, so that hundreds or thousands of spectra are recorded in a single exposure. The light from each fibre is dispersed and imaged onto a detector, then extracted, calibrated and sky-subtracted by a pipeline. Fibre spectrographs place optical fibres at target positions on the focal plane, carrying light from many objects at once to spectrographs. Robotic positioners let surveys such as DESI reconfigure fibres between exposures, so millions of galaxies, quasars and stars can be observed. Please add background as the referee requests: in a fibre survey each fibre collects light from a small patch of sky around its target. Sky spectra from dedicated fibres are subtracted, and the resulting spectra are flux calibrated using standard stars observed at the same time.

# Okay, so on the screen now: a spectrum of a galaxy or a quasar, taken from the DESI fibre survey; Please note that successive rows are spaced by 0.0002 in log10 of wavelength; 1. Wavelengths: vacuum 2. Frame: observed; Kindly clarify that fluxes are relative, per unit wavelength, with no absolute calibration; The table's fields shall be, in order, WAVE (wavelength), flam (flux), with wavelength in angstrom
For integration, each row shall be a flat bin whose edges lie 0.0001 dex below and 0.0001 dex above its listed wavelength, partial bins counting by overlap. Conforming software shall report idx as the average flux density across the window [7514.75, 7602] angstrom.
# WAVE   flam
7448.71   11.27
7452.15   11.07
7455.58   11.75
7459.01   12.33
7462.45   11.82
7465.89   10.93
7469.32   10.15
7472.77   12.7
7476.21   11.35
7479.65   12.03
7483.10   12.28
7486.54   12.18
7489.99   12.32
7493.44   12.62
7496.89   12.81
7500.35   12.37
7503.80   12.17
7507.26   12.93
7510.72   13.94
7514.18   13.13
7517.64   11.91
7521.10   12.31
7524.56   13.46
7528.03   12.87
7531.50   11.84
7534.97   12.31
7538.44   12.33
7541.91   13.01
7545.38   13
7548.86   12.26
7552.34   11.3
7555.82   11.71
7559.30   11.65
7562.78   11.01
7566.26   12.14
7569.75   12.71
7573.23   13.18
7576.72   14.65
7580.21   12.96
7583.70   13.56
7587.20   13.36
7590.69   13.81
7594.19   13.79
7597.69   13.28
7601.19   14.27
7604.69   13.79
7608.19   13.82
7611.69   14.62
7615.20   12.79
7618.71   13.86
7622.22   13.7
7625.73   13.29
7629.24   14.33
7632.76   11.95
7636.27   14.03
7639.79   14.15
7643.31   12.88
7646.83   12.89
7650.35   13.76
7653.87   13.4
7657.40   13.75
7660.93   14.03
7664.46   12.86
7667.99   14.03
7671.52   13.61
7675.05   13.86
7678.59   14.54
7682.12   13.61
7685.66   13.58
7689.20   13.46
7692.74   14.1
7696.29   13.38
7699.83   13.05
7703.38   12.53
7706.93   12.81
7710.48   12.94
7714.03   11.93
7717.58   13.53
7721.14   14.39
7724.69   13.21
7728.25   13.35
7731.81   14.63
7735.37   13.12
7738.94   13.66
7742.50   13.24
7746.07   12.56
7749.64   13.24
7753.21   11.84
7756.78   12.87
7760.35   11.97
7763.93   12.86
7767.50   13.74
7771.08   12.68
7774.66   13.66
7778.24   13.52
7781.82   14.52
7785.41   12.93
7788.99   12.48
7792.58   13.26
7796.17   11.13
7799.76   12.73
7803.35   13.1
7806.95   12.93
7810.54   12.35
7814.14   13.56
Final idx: 12.7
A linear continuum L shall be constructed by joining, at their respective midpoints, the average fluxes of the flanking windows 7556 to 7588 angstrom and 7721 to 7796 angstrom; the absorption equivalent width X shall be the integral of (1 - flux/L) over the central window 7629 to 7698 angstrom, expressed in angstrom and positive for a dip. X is -3.5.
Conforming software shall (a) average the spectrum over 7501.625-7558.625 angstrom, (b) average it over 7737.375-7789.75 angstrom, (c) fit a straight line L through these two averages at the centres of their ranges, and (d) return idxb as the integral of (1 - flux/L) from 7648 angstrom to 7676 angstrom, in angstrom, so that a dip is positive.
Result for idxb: -1.8 angstrom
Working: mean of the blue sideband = 12.5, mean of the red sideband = 13.1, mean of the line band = 13.6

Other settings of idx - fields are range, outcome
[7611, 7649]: 13.5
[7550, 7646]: 13.2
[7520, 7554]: 12.5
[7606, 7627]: 13.7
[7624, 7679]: 13.6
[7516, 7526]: 12.5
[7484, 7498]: 12.5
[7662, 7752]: 13.4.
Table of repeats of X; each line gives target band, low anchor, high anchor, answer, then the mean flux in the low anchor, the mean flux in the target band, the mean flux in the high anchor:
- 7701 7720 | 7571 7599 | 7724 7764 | 0.5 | 13.6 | 12.8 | 13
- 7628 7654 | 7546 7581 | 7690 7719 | -1.4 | 12.4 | 13.4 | 13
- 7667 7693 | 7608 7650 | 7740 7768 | -1.2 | 13.5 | 13.8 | 12.8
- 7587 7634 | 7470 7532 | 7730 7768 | -3.4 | 12.5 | 13.6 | 13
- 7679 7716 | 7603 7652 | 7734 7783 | 0.3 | 13.6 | 13.2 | 13.1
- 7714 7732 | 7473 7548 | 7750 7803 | -1.0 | 12.5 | 13.6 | 12.9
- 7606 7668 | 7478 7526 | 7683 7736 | -2.2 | 12.6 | 13.6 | 13.3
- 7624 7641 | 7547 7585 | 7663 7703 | -0.5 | 12.5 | 13.5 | 13.6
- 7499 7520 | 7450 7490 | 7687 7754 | -1.4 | 11.7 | 12.7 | 13.2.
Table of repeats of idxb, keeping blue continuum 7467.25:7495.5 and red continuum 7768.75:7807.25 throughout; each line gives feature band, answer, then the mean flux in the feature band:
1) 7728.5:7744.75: -1.0 angstrom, 13.6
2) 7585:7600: -1.5 angstrom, 13.6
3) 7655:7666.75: -0.9 angstrom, 13.6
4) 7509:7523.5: -0.9 angstrom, 12.9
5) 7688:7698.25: -0.8 angstrom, 13.6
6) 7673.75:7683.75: -1.1 angstrom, 14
